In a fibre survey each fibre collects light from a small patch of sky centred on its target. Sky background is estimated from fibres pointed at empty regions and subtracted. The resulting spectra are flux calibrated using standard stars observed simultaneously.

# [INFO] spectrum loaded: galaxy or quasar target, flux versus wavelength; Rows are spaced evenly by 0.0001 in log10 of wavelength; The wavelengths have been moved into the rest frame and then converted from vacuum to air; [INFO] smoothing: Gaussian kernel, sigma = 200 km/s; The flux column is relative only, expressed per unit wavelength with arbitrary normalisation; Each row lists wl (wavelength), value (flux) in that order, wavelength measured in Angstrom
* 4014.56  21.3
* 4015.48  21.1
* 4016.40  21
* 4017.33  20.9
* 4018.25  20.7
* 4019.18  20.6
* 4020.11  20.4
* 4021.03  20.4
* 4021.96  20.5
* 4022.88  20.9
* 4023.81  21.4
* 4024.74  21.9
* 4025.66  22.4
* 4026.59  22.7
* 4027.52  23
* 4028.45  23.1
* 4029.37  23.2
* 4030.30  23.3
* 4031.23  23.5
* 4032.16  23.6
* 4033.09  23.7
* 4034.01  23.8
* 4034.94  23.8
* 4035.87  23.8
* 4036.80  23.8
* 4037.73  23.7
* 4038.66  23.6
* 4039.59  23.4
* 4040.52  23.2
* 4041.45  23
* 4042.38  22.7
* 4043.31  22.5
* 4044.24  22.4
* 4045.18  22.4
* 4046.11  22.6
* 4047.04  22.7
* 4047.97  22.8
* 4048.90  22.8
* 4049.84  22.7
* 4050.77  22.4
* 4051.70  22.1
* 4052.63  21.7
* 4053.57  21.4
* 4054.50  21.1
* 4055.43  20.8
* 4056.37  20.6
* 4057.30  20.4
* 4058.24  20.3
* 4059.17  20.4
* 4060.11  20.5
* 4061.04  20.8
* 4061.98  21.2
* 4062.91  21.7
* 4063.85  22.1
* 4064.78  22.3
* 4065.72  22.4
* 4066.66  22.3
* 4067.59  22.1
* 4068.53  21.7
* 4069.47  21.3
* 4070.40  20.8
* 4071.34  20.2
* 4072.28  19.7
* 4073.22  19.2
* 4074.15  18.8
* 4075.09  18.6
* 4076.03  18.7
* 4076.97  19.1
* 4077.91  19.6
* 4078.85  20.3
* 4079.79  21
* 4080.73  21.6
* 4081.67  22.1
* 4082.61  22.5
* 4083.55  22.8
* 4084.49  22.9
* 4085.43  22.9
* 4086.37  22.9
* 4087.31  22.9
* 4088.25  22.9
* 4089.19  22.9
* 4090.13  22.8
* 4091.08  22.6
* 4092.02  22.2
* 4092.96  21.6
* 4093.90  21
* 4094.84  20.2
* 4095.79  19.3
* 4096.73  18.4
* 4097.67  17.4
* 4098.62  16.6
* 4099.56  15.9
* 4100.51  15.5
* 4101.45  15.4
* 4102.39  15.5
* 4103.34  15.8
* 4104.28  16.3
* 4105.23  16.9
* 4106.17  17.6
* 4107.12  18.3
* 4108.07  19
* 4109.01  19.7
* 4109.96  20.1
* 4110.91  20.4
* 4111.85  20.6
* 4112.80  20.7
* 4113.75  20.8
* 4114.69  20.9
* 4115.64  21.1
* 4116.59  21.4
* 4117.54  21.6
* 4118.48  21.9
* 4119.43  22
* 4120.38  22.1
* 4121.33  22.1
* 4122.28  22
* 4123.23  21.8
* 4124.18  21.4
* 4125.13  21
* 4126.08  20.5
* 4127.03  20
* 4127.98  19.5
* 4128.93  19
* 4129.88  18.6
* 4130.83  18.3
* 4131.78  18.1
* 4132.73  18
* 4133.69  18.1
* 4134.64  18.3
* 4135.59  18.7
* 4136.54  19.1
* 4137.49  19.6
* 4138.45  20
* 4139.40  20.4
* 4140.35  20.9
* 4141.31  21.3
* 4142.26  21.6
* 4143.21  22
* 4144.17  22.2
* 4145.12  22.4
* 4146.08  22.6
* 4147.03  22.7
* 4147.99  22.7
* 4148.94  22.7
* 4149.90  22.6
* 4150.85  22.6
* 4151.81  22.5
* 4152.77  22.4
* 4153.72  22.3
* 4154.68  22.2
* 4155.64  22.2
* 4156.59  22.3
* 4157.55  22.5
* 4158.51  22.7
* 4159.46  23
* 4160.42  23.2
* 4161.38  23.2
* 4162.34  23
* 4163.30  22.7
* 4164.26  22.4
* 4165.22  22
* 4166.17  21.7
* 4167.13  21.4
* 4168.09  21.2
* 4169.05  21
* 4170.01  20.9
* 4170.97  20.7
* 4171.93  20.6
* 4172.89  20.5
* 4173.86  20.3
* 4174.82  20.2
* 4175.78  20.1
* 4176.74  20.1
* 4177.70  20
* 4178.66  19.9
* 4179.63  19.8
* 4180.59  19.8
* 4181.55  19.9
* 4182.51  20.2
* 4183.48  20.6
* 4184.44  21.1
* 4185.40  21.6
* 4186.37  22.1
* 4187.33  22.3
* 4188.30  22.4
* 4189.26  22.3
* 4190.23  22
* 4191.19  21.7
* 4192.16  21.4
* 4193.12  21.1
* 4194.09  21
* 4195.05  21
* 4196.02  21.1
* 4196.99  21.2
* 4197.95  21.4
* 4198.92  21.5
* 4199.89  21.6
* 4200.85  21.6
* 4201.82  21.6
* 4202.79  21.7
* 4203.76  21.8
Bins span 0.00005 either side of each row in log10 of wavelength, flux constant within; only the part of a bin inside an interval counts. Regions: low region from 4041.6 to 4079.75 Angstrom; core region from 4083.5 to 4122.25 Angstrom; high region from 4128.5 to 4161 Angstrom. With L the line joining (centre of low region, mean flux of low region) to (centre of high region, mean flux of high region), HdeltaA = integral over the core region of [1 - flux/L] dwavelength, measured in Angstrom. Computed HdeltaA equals 1.98 Angstrom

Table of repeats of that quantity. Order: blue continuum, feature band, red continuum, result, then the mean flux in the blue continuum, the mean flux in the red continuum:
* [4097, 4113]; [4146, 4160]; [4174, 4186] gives -2.3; 17.7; 20.3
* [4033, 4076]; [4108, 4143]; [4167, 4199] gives 1.7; 21.8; 20.9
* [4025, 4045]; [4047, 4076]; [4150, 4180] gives 2.2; 23.2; 21.6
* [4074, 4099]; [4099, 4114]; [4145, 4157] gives 2.4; 20.9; 22.5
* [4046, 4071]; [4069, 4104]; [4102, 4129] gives 1.3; 21.6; 20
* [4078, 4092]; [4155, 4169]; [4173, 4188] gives -1.0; 22.3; 20.5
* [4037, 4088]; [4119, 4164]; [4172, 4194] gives -0.3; 21.6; 20.9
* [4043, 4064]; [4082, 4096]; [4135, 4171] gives -0.3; 21.6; 21.8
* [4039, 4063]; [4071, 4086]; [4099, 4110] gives -1.0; 21.9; 17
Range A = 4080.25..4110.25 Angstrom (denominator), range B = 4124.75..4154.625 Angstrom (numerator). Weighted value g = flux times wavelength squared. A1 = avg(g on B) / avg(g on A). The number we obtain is 1.07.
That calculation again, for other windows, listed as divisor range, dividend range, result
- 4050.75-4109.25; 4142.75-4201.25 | 1.11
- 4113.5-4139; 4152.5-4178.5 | 1.09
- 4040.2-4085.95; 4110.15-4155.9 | 1.01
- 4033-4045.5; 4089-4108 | 0.82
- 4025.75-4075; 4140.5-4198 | 1.04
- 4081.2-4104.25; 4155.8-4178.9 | 1.11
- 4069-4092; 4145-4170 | 1.09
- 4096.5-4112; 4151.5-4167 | 1.32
